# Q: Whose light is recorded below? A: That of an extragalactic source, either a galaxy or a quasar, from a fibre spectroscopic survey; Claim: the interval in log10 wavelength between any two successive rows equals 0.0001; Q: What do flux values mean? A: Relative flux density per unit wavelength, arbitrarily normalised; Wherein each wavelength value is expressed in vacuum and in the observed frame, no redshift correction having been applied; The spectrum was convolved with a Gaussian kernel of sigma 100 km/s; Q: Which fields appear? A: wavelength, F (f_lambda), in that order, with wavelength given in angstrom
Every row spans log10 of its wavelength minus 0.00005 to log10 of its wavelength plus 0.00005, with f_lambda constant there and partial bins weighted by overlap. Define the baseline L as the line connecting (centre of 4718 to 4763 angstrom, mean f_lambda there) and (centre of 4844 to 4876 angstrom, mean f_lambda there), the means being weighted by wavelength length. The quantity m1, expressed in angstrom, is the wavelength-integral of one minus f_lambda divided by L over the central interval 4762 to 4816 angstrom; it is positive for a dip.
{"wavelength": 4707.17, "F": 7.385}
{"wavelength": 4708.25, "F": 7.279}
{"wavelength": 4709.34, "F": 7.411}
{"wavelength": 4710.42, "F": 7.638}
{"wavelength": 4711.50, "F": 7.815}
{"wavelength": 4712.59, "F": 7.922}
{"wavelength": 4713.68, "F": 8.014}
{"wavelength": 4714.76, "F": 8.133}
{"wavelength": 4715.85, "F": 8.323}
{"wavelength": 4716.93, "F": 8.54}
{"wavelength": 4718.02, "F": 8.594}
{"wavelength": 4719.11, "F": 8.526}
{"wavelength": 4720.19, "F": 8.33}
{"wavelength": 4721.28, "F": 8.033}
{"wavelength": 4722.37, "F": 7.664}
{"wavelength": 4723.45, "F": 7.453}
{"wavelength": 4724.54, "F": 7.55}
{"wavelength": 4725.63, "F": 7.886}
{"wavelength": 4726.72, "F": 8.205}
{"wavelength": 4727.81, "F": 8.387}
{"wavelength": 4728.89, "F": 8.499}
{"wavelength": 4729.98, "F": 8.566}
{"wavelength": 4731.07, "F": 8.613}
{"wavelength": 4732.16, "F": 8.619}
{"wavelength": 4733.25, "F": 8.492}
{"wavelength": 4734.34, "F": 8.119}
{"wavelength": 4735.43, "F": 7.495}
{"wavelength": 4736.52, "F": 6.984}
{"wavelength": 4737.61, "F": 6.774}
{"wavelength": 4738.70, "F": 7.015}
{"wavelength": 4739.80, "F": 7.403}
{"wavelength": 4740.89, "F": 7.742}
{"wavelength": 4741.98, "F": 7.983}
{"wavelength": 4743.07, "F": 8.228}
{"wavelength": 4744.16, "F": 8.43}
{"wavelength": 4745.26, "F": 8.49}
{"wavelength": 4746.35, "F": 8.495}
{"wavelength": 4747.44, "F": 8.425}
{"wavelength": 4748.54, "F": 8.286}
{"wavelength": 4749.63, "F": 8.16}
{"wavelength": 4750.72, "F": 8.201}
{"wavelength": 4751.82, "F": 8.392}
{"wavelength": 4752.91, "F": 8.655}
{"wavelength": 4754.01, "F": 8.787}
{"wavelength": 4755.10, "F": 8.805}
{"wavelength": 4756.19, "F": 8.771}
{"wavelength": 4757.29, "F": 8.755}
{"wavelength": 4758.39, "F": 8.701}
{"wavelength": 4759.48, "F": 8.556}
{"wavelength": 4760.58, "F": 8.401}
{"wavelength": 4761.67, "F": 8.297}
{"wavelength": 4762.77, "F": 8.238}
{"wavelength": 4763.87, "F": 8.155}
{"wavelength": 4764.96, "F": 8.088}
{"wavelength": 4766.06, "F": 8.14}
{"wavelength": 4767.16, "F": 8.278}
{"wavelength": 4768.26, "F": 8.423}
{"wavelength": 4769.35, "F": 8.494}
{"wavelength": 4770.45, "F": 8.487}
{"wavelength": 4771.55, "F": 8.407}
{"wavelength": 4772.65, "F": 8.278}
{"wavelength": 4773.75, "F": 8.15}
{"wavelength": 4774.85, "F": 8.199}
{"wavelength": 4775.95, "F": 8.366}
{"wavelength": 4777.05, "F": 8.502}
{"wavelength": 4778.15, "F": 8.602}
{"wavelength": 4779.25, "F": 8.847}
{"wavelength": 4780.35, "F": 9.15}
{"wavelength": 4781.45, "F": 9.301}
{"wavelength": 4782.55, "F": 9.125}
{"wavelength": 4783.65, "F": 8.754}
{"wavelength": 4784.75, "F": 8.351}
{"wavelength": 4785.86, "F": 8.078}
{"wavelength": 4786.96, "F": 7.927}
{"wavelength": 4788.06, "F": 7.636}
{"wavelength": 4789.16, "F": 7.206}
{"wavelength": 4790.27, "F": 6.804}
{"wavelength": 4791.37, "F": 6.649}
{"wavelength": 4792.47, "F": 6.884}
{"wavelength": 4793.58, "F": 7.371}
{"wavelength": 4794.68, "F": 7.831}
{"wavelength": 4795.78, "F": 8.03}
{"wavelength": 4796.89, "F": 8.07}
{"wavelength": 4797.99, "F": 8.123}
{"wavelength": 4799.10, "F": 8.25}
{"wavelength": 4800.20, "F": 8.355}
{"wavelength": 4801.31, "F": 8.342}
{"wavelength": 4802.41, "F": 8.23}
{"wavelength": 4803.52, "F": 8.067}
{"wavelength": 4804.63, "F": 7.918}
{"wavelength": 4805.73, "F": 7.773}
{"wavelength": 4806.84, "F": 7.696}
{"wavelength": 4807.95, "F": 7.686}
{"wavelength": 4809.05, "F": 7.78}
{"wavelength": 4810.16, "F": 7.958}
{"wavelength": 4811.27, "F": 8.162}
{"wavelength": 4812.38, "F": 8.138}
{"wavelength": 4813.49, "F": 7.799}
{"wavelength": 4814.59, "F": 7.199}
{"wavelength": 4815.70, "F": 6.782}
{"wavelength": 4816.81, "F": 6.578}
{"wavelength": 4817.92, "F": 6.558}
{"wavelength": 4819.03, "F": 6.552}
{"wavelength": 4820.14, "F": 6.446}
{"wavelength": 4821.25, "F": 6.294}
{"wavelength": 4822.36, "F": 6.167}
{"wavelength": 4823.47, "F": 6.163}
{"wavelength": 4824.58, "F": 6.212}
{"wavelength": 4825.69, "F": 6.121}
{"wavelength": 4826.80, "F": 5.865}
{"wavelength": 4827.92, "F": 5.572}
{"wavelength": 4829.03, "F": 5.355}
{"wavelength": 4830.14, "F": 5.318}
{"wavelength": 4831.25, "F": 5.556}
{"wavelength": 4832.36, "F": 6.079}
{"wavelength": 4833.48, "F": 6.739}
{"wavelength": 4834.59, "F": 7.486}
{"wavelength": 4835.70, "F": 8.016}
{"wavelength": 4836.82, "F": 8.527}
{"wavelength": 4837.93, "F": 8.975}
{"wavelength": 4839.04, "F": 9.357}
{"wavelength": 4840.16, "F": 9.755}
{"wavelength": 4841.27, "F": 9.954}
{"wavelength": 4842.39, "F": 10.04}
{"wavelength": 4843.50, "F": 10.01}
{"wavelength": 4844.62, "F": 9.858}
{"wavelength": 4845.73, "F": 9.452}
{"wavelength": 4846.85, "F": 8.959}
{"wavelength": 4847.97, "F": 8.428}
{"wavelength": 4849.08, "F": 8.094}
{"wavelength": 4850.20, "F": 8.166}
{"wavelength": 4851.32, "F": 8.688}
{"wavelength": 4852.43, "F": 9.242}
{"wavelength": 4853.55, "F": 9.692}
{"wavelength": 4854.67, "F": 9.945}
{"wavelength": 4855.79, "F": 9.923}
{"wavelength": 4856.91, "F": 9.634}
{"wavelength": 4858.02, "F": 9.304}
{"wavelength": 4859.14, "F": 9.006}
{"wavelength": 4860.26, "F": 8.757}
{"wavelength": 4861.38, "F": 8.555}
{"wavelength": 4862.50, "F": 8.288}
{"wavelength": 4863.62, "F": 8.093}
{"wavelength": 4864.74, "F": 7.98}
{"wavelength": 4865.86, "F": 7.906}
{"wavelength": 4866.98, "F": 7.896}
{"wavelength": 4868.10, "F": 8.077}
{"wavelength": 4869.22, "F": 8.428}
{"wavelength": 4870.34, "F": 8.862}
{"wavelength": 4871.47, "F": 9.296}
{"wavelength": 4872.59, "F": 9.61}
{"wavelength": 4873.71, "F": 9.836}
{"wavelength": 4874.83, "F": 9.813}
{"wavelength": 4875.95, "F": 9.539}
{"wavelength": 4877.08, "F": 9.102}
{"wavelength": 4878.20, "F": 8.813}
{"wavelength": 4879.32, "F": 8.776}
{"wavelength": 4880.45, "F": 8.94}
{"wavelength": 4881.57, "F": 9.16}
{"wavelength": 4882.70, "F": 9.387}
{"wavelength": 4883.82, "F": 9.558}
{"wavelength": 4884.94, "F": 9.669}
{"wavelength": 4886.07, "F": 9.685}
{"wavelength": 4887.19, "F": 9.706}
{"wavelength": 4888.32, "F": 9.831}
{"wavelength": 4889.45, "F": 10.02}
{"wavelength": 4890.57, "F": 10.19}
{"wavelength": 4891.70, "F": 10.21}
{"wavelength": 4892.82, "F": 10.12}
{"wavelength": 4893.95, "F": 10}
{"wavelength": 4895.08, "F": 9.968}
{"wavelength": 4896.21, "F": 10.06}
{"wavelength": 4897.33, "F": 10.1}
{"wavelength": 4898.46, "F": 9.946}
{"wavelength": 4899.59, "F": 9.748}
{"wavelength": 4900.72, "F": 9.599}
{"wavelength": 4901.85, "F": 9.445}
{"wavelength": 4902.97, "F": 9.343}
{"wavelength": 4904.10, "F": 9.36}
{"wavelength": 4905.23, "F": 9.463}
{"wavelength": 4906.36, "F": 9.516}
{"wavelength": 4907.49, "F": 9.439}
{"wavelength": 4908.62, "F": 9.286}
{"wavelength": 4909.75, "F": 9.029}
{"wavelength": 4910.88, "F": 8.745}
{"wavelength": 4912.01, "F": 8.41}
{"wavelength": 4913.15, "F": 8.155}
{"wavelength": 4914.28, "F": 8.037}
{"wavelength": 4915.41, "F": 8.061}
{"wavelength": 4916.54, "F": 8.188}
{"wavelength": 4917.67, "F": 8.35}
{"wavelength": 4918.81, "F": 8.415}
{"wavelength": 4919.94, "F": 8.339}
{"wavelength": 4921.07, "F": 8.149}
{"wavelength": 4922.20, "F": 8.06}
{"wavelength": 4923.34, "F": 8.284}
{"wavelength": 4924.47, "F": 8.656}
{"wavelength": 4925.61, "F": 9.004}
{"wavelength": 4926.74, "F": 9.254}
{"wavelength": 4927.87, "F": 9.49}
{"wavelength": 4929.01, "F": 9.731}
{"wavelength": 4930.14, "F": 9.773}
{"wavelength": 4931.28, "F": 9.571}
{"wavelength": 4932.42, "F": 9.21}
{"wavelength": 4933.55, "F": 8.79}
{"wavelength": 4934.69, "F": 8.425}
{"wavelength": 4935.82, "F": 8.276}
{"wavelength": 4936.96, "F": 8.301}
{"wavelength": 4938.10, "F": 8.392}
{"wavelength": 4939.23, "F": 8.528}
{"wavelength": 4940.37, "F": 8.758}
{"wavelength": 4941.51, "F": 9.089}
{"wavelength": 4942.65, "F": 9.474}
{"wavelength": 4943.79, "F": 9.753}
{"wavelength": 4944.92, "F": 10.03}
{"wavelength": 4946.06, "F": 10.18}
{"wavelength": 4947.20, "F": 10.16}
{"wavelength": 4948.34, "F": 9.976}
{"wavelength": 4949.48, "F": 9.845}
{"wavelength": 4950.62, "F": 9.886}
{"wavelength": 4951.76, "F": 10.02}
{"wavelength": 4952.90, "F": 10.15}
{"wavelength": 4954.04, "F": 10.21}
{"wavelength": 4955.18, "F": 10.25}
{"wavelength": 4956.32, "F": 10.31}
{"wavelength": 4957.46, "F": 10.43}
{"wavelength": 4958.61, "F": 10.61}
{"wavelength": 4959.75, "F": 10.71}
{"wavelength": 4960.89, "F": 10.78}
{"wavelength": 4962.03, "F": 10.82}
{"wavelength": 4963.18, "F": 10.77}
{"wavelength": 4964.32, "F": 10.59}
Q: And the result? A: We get 2.65 angstrom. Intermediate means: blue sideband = 8.19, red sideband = 8.93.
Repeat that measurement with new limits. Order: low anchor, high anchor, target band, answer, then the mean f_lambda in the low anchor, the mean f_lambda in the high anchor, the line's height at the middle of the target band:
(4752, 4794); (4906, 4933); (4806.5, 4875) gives 3.9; 8.28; 8.79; 8.52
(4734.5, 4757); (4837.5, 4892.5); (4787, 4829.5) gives 7.0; 8.08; 9.2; 8.67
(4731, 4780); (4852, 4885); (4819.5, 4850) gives 4.2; 8.26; 9.03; 8.8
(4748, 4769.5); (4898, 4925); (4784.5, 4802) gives 1.6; 8.43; 8.83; 8.52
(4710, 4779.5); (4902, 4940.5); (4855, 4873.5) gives -0.3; 8.21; 8.8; 8.61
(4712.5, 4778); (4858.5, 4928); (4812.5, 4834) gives 5.8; 8.22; 9.08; 8.67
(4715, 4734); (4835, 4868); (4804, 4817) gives 1.6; 8.25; 8.96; 8.73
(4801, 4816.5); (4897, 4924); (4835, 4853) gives -2.0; 7.8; 8.88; 8.17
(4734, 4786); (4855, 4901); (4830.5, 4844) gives 1.0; 8.31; 9.3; 8.96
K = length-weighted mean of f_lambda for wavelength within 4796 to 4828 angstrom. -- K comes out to 7.3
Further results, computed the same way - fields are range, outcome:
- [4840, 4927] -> 9.13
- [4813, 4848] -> 7.43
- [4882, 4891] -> 9.74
